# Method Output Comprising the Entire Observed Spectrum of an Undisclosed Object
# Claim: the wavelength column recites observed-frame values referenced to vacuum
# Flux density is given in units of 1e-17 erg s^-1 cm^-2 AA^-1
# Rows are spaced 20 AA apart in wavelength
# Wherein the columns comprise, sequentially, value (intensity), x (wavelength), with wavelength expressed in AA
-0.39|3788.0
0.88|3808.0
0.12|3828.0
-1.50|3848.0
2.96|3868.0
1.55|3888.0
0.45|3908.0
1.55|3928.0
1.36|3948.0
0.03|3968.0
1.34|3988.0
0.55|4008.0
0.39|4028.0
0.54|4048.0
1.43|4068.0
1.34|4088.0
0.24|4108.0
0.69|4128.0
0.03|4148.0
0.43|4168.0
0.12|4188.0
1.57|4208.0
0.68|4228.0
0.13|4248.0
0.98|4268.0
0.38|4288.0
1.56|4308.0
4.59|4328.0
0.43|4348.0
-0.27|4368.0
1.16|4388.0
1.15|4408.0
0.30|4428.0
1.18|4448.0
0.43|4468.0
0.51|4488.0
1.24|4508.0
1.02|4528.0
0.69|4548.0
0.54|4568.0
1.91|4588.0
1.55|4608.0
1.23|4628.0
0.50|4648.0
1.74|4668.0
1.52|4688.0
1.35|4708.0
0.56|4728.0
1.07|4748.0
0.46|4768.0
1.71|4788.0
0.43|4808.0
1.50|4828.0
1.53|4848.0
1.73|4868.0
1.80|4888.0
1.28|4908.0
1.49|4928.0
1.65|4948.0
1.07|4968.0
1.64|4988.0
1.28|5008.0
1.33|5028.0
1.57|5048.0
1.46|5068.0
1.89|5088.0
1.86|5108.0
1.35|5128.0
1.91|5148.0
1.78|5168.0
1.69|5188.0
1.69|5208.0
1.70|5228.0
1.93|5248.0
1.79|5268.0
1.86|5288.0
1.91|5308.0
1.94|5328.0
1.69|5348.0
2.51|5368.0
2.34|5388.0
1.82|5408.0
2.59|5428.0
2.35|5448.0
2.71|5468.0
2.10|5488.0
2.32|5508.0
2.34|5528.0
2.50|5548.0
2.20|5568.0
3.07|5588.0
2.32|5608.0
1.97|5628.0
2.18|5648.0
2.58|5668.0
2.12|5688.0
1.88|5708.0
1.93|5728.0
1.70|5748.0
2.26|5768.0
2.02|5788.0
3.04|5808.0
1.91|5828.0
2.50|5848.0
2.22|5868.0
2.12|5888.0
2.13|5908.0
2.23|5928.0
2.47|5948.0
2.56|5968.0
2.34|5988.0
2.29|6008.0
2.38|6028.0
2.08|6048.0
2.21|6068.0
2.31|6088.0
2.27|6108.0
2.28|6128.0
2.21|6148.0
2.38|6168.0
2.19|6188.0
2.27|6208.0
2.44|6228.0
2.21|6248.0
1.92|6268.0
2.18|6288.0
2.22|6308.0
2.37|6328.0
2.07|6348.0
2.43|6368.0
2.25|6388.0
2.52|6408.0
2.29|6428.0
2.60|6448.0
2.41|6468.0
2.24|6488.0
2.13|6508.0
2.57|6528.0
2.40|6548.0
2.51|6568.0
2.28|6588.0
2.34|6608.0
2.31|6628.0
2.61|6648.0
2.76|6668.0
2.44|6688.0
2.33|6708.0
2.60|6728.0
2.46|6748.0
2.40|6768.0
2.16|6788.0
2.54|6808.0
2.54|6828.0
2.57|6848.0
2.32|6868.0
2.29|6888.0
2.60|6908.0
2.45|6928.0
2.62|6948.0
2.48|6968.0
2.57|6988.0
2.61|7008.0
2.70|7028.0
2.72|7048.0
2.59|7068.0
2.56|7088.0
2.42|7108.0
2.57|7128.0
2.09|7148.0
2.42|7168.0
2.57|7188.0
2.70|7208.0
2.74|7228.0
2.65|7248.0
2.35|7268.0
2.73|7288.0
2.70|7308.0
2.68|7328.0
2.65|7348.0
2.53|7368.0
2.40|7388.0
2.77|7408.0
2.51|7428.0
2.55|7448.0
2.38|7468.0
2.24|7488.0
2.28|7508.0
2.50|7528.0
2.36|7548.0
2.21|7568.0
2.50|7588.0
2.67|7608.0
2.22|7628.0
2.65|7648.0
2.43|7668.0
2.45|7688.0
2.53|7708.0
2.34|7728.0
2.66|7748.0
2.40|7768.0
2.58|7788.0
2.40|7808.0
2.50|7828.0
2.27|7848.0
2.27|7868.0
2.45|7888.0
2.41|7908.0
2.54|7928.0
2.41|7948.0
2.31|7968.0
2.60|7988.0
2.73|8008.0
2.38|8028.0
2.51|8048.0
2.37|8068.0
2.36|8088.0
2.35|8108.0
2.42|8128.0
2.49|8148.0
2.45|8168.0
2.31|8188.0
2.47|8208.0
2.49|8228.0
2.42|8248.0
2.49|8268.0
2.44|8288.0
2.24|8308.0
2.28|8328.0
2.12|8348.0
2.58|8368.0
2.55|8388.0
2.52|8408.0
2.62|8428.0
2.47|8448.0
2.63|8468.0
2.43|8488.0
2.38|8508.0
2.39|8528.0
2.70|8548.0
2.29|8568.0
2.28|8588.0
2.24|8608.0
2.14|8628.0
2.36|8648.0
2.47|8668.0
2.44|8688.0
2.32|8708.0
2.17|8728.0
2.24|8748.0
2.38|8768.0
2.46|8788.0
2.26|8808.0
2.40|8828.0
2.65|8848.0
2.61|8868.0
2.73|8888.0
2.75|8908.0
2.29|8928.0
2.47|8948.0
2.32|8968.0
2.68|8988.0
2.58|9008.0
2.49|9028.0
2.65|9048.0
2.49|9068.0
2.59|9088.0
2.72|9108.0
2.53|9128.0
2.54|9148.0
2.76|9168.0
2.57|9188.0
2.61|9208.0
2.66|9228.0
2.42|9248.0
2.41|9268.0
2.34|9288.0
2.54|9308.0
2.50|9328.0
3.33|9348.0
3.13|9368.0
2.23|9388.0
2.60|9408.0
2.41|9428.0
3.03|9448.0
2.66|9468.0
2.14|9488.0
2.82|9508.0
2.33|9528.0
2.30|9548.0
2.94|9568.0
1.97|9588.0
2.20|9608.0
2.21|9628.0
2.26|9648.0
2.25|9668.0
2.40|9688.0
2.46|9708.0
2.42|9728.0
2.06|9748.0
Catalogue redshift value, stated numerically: 0.21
